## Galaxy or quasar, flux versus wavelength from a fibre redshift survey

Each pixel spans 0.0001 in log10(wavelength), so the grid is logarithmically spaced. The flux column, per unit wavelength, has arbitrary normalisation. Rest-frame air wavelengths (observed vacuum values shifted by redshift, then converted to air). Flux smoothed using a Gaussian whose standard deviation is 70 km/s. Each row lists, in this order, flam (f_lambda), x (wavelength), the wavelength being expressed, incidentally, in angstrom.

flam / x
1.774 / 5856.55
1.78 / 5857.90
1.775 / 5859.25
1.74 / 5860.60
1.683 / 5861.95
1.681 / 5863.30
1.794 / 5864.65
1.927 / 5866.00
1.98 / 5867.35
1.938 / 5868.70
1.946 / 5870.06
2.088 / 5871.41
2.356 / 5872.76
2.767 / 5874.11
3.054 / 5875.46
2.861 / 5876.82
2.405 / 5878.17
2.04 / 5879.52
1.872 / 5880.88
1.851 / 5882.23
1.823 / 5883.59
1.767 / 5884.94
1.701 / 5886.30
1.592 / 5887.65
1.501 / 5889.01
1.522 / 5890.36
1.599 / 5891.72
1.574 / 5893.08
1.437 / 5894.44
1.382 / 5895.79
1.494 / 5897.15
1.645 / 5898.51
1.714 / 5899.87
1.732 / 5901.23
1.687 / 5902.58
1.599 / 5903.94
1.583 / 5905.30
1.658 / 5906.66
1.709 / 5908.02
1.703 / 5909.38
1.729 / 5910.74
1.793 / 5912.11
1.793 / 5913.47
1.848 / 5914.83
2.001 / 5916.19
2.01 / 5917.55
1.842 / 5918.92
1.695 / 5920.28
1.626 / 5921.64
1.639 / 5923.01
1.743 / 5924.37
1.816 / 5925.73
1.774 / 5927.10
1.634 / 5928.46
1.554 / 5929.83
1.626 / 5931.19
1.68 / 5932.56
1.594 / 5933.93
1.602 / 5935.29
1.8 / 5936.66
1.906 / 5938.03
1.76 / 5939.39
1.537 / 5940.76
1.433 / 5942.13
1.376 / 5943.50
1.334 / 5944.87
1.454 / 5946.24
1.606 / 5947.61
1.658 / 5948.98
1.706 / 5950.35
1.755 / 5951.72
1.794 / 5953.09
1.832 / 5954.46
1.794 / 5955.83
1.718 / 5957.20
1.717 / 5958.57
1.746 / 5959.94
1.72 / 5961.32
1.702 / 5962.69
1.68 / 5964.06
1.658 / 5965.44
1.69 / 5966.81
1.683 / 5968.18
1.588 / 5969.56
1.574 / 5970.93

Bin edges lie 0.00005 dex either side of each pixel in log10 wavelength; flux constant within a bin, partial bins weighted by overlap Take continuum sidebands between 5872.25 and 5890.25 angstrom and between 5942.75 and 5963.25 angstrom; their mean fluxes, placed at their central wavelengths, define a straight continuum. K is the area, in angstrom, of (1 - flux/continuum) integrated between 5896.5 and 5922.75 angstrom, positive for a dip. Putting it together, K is 2.7 angstrom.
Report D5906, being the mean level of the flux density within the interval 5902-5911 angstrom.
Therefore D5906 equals 1.66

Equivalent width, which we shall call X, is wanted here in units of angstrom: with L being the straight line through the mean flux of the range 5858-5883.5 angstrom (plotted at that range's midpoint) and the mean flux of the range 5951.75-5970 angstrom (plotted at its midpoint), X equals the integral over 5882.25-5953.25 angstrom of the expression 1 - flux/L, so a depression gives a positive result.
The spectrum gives 8.5 angstrom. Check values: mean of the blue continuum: 2.08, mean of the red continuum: 1.72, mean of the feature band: 1.66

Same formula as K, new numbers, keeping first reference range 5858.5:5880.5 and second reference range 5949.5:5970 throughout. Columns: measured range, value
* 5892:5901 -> 2.01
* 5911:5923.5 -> 0.69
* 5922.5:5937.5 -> 1.39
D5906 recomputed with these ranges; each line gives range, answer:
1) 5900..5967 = 1.7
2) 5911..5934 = 1.75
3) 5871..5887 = 2.22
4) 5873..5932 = 1.8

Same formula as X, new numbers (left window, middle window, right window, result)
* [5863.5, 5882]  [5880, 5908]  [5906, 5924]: 4.9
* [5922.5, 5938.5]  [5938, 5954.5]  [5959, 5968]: 0.9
